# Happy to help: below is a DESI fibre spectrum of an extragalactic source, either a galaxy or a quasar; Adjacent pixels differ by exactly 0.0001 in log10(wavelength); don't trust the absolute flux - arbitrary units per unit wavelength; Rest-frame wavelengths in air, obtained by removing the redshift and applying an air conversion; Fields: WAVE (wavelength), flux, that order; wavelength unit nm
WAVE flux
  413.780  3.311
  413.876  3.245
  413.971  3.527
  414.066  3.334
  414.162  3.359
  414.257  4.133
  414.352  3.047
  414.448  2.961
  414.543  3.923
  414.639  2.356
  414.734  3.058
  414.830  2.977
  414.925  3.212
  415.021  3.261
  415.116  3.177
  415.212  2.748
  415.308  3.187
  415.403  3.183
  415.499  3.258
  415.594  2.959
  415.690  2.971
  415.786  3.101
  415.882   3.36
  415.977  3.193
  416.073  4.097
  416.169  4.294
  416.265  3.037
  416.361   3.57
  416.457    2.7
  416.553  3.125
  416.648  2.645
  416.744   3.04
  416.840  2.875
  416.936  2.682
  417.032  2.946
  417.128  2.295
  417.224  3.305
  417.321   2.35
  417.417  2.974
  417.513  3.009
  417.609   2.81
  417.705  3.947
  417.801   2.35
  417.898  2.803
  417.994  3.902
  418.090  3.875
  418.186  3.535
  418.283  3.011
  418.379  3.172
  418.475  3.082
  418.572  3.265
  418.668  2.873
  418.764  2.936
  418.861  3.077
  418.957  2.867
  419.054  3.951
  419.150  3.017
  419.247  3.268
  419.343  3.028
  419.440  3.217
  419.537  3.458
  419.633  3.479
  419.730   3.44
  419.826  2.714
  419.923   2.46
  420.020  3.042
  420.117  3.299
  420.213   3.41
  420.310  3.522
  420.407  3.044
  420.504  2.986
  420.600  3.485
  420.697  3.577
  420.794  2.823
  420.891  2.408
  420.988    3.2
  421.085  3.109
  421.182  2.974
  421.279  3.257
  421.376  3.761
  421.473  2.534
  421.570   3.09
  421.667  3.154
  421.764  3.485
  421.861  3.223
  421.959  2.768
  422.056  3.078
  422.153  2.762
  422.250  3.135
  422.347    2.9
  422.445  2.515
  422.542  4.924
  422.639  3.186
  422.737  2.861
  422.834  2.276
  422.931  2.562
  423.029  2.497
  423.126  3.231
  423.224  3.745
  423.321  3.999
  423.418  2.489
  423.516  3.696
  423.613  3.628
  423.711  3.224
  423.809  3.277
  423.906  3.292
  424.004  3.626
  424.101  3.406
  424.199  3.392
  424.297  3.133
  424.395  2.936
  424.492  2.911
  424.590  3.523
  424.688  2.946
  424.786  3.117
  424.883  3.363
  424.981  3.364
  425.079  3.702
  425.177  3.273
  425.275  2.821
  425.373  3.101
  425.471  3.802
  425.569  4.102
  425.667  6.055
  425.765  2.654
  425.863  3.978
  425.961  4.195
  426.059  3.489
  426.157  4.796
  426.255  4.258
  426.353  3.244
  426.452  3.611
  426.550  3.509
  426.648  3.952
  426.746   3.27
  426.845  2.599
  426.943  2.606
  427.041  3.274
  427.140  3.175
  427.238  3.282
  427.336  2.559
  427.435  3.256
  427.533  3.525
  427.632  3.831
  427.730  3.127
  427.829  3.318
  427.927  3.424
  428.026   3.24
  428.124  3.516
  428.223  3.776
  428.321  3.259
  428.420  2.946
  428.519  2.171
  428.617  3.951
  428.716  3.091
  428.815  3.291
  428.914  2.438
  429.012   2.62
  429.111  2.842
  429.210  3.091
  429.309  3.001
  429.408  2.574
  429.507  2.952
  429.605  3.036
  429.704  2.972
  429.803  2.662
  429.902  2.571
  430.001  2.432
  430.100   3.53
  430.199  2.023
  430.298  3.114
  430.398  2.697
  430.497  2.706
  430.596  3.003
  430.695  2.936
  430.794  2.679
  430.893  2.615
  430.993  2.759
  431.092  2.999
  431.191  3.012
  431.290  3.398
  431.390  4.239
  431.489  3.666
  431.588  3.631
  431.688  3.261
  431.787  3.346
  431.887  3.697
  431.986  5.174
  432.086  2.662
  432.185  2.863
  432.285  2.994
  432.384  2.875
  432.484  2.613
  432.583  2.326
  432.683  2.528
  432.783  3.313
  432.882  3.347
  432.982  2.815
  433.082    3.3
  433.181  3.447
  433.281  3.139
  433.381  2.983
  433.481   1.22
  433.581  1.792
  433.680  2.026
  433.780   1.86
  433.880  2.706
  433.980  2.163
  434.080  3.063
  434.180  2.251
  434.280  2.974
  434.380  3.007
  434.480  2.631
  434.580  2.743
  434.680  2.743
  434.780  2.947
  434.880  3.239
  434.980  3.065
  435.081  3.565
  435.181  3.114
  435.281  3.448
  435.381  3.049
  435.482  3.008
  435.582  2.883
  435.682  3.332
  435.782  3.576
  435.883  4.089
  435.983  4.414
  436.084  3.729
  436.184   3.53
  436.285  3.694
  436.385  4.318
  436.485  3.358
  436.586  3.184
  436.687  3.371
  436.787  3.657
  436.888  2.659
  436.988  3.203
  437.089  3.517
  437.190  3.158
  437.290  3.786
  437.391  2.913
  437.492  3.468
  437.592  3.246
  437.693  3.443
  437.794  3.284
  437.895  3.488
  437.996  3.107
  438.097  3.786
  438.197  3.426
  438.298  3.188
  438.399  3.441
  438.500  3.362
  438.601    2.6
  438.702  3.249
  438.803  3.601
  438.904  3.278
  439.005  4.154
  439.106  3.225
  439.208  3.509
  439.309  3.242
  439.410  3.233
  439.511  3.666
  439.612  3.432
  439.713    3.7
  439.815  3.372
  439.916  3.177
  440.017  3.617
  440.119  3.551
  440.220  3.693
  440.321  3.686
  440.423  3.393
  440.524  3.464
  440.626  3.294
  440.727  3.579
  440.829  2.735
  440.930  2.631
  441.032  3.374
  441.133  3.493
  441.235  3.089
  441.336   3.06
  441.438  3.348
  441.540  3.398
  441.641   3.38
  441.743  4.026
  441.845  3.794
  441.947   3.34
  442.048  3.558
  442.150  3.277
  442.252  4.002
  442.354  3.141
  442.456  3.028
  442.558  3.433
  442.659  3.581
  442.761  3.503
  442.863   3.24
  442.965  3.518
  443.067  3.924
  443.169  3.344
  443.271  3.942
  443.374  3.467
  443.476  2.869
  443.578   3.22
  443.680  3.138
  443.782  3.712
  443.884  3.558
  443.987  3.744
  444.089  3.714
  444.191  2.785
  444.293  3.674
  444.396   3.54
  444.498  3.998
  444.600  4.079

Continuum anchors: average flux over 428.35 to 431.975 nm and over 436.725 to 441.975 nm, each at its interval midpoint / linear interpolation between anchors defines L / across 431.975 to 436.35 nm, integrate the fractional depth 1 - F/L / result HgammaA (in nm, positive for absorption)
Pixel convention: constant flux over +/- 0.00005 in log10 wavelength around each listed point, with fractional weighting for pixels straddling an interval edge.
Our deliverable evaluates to 0.26 nm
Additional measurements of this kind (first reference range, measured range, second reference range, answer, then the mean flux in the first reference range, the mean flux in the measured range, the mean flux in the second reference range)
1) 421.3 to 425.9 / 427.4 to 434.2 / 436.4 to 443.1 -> 0.71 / 3.29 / 2.98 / 3.39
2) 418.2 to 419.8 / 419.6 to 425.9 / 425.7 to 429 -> 0.06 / 3.2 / 3.24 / 3.36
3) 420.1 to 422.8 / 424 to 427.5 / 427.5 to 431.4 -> -0.42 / 3.15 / 3.45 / 3.02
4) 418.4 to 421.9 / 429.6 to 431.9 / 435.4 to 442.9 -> 0.19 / 3.15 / 3.03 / 3.41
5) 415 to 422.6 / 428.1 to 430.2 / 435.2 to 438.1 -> 0.22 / 3.14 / 2.96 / 3.43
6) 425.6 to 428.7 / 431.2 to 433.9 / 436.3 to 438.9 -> 0.32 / 3.48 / 3.01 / 3.36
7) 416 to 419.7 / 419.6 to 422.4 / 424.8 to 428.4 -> 0.15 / 3.16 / 3.1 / 3.5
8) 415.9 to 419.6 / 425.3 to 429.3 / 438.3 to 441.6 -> -0.19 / 3.15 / 3.4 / 3.36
